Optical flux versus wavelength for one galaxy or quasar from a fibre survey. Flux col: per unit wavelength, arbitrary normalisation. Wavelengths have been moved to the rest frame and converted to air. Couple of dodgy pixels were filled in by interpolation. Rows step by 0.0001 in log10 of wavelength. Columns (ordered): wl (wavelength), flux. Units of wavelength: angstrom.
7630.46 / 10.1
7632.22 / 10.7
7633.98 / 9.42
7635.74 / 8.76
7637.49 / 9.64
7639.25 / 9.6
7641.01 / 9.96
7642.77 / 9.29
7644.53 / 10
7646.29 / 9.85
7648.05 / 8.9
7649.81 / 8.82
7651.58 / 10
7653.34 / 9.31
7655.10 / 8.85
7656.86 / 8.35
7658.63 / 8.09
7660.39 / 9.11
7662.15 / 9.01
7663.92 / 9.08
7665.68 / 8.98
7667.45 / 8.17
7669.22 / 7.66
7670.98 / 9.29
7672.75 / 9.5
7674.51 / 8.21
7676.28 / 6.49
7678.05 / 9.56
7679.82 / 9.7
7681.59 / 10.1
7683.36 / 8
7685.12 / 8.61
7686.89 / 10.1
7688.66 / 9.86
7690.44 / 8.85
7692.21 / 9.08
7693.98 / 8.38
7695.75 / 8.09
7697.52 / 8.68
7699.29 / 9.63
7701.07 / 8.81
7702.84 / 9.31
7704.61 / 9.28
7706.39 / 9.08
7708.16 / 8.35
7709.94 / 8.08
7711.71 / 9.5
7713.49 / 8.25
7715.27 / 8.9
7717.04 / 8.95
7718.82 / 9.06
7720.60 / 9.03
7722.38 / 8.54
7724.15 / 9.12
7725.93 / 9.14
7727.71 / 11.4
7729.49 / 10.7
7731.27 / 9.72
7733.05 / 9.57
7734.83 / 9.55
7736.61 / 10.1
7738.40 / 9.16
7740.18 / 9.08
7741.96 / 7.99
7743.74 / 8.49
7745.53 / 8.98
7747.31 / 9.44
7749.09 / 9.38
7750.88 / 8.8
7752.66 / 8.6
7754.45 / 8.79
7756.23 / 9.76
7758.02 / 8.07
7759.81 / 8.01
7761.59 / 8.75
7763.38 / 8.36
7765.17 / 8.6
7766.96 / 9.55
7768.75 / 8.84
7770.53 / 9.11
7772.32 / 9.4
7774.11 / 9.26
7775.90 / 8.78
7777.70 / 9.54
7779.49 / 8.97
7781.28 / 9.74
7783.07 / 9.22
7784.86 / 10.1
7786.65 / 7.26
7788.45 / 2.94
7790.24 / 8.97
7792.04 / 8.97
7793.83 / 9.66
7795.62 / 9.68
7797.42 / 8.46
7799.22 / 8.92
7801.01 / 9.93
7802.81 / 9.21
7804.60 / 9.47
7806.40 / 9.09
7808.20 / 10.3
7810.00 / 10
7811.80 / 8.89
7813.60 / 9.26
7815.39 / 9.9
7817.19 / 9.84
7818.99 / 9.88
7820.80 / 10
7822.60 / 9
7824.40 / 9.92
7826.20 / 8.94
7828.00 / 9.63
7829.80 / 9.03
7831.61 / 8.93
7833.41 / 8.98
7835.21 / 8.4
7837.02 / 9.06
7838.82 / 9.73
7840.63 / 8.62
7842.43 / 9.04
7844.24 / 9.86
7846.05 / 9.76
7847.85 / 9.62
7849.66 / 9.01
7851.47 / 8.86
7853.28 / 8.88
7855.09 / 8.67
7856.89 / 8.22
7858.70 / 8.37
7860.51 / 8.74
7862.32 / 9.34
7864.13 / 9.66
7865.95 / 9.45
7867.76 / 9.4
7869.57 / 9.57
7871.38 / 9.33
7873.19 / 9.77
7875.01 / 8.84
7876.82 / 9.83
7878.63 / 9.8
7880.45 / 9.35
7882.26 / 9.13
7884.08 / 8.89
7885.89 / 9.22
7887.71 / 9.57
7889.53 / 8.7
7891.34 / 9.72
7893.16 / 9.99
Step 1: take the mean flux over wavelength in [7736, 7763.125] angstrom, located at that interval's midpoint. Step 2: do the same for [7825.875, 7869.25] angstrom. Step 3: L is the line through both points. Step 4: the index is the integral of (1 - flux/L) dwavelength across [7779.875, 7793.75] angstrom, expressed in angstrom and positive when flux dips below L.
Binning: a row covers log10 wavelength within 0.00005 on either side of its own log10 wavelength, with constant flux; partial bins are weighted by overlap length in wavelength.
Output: 1.0 angstrom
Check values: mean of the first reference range 8.87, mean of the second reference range 9.1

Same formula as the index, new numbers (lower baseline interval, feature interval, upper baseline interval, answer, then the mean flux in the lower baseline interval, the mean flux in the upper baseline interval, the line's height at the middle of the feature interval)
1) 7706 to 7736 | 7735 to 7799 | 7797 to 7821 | 3.8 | 9.24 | 9.52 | 9.39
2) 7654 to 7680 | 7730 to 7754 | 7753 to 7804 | -1.1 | 8.65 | 8.82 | 8.76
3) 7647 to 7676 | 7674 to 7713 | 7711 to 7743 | 0.6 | 8.79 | 9.31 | 9.05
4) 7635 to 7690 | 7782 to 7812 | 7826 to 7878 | 0.8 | 9.06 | 9.16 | 9.13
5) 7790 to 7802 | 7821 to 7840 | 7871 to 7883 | 0.3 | 9.24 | 9.45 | 9.33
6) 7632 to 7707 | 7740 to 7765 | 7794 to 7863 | 1.2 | 9.06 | 9.25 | 9.16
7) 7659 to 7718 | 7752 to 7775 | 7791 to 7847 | 0.7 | 8.86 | 9.37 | 9.15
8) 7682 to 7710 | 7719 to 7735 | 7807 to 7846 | -1.0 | 8.93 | 9.4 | 9.04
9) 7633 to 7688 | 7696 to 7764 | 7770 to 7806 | -0.8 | 9.05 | 8.88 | 8.96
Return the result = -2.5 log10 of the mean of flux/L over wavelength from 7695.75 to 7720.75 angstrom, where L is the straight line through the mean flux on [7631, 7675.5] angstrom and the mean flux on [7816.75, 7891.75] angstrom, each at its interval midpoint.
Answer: 0.03 mag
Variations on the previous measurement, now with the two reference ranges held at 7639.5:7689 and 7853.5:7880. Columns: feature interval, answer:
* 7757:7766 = 0.09 mag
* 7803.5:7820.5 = -0.05 mag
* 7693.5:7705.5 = 0.02 mag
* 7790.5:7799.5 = 0.00 mag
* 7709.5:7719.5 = 0.03 mag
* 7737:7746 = 0.04 mag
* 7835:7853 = 0.00 mag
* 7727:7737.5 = -0.12 mag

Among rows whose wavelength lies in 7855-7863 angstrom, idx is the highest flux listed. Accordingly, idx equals 9.34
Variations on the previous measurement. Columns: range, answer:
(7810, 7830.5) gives 10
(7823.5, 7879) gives 9.92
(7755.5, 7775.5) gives 9.76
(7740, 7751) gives 9.44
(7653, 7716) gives 10.1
